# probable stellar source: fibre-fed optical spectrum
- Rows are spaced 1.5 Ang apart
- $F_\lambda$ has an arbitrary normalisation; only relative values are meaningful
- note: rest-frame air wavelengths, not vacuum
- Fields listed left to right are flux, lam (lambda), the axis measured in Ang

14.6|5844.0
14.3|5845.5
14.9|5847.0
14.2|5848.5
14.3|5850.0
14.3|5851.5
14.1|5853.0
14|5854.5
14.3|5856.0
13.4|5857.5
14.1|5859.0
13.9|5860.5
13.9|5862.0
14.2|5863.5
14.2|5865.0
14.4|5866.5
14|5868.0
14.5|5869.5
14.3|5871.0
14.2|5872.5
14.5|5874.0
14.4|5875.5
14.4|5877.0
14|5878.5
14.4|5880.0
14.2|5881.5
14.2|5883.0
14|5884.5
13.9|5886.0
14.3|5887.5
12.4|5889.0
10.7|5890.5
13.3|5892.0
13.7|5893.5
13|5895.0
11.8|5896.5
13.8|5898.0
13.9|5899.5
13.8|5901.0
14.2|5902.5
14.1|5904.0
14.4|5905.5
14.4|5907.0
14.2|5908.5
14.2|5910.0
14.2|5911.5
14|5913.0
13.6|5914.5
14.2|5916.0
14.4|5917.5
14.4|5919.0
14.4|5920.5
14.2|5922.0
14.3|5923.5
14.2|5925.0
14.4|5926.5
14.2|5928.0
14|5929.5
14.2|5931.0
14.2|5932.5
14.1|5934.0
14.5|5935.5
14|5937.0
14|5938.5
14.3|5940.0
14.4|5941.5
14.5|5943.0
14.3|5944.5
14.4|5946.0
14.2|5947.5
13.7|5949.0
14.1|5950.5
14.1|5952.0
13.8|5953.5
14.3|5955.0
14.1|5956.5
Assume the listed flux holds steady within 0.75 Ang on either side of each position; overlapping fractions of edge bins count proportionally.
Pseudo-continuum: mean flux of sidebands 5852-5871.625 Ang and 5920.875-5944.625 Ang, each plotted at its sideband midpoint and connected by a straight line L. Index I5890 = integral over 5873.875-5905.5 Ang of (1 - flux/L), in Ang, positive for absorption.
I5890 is 1.1 Ang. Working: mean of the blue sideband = 14.1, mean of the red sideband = 14.2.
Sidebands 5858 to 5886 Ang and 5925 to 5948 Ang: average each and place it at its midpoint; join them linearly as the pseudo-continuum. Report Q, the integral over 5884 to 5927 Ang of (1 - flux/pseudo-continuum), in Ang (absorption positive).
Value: 1.3 Ang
